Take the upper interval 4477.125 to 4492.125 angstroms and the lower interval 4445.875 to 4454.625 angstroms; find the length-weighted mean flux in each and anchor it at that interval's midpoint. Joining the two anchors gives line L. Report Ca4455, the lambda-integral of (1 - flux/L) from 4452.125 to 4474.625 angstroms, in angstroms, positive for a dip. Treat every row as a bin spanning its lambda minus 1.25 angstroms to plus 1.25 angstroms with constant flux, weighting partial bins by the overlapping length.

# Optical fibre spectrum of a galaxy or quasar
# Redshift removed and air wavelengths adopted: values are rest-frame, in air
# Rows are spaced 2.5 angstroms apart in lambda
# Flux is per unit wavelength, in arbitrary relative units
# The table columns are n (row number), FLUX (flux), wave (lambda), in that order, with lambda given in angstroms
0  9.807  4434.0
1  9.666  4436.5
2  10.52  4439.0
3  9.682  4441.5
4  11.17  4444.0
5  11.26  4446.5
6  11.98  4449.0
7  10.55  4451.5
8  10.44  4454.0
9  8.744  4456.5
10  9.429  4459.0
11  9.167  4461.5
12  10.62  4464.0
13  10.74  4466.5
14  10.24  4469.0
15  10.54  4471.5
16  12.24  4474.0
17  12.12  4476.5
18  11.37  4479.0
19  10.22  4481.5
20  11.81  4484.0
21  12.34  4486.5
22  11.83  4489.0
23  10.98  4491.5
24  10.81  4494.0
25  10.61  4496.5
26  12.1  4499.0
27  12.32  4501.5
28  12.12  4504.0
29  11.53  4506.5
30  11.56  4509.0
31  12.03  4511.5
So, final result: 2.1 angstroms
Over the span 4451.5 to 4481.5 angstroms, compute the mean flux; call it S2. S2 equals 10.5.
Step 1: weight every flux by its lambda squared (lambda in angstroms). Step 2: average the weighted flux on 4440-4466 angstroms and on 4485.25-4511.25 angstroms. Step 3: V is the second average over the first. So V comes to 1.15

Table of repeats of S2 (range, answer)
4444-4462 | 10.3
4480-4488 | 11.5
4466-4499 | 11.3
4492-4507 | 11.6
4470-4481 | 11.4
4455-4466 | 9.6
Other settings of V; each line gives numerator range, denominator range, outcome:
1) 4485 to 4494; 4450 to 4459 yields 1.19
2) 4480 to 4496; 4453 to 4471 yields 1.15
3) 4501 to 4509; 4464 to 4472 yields 1.15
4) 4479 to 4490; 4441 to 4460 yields 1.12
